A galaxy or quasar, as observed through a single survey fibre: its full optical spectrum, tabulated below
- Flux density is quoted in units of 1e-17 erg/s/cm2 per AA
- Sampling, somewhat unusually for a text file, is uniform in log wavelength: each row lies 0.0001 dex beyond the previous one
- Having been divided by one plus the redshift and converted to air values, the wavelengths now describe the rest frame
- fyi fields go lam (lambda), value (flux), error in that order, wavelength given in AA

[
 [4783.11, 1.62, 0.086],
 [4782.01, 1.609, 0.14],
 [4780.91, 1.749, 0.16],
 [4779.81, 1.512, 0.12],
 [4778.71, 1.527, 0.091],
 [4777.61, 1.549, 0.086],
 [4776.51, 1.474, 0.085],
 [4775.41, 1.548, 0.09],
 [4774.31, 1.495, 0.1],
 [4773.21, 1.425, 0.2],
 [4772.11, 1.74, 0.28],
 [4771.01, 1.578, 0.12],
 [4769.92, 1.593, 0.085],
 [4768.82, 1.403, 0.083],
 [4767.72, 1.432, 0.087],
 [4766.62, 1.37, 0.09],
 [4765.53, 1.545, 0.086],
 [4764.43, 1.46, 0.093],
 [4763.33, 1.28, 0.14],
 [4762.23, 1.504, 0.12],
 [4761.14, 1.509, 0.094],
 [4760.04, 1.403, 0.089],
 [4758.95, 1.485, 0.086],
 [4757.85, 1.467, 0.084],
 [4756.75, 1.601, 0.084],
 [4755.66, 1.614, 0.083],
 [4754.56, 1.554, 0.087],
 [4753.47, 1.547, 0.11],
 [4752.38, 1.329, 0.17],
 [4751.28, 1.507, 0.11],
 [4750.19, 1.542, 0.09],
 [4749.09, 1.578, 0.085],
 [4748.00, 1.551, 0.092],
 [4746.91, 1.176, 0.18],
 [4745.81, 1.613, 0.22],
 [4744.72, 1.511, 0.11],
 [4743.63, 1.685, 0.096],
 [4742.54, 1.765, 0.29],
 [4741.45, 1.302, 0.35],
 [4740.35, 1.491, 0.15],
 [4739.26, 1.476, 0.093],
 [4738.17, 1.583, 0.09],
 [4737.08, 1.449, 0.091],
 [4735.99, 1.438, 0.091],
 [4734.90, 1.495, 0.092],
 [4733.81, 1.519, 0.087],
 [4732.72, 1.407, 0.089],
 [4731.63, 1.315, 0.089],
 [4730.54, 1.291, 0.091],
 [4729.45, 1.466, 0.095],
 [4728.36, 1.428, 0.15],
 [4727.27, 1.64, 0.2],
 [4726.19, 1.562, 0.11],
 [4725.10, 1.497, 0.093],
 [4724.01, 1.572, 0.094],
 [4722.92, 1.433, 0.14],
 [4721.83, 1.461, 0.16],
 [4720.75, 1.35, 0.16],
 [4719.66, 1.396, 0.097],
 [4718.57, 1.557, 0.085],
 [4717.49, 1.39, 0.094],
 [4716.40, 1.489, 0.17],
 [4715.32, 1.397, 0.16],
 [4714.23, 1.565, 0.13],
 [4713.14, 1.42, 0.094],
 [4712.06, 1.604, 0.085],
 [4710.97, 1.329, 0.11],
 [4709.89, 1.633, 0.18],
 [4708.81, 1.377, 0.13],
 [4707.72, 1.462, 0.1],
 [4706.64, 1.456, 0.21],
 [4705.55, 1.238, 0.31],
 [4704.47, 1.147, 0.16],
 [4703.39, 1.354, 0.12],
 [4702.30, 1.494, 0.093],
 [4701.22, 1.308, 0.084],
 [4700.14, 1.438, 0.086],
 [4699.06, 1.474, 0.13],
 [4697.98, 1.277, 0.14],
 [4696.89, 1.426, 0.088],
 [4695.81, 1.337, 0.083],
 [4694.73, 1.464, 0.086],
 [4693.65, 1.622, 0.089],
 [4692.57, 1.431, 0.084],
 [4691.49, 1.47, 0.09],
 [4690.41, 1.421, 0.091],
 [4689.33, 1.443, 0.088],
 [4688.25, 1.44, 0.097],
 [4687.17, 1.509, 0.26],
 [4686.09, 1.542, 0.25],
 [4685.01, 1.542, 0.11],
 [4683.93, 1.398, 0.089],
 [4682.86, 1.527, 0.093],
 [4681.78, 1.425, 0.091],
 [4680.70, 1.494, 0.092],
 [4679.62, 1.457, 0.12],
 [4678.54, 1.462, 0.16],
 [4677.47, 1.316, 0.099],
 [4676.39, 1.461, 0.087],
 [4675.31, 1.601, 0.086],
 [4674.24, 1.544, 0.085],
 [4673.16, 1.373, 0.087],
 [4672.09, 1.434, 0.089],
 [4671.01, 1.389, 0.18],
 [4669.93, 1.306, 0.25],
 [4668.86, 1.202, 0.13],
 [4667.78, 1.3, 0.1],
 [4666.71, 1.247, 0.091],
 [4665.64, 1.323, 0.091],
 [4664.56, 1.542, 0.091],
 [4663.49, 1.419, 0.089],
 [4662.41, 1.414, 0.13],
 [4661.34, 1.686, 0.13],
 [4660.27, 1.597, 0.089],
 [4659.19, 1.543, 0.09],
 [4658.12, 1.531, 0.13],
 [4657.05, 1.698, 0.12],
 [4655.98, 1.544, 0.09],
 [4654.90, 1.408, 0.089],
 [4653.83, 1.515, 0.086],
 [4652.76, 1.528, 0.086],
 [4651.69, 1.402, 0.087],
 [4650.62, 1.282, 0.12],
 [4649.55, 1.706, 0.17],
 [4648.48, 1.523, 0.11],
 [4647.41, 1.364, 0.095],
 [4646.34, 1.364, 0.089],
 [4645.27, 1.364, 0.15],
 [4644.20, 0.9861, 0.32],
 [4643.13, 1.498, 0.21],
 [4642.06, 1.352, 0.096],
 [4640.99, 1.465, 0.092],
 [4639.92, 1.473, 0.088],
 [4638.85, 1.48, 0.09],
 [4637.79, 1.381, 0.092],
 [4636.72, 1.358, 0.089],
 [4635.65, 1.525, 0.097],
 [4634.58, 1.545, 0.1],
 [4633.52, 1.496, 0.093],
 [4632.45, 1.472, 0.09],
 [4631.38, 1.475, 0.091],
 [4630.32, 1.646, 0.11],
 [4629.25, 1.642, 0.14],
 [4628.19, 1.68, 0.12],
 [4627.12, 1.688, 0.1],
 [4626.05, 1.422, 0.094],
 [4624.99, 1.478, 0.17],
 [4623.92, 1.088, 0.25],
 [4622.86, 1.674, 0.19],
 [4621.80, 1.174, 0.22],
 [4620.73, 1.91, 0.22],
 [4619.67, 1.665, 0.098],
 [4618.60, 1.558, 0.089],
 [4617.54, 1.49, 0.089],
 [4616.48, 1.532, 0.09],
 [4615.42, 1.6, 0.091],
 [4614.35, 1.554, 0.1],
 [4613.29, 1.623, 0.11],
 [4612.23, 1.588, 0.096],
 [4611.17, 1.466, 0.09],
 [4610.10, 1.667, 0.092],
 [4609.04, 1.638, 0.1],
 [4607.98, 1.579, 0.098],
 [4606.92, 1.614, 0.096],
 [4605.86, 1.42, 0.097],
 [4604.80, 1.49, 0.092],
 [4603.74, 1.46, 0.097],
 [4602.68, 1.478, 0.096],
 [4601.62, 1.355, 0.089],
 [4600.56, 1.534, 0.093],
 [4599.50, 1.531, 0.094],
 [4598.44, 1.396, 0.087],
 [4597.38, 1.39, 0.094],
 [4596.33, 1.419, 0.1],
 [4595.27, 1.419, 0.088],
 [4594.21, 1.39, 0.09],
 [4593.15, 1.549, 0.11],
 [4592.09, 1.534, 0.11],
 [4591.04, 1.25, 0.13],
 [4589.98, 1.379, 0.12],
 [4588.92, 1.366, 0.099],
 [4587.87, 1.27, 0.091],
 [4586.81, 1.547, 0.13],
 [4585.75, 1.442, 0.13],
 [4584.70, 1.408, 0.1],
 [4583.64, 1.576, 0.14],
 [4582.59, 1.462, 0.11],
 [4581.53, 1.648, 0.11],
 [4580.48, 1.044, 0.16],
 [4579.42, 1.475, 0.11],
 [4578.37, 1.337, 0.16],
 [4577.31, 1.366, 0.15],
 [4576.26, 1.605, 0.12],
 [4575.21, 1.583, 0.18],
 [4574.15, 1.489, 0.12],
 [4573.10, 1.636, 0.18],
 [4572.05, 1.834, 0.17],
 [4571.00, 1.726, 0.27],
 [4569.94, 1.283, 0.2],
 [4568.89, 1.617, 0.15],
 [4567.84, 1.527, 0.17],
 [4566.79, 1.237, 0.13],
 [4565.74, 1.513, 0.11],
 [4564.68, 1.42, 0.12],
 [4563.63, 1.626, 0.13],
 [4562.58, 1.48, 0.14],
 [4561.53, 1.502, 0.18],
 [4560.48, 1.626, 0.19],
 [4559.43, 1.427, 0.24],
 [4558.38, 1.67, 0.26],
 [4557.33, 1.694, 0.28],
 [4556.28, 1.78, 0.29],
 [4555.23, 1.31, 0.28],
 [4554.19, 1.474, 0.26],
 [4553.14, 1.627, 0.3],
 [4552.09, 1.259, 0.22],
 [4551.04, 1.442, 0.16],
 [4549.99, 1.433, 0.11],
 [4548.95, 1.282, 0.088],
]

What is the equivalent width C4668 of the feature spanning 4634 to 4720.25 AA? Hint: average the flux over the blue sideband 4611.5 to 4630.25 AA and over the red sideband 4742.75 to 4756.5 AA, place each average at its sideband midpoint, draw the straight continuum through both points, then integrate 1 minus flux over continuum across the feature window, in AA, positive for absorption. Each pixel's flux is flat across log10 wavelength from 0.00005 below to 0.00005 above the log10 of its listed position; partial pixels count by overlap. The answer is 5.6 AA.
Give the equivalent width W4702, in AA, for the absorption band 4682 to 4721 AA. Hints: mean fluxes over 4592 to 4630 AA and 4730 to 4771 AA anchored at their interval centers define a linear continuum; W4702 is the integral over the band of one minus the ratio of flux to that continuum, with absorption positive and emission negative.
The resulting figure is 1.51 AA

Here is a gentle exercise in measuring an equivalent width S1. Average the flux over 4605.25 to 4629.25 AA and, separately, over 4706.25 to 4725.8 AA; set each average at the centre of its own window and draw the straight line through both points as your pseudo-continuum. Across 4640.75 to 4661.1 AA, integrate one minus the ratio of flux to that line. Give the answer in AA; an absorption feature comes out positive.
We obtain 0.84 AA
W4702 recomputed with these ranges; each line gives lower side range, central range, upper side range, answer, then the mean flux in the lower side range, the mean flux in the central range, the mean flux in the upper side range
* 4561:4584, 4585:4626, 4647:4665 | 0.5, 1.5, 1.49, 1.51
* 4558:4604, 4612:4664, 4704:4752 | -1.0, 1.47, 1.5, 1.47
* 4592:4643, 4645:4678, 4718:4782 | 1.2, 1.51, 1.45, 1.5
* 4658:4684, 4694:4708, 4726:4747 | 0.8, 1.44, 1.38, 1.49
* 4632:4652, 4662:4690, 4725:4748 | 0.3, 1.42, 1.43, 1.48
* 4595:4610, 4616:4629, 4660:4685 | -0.5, 1.49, 1.53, 1.43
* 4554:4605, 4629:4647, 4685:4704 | 0.3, 1.48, 1.44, 1.44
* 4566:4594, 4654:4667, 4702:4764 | -0.3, 1.47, 1.5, 1.47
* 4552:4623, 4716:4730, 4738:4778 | 0.2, 1.5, 1.48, 1.5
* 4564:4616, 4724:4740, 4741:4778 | 0.3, 1.48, 1.47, 1.5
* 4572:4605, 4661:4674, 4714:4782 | 0.8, 1.45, 1.39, 1.49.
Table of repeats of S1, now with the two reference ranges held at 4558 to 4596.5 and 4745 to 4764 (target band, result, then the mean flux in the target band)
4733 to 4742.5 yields 0.0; 1.48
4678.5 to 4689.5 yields 0.0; 1.48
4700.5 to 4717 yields 0.7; 1.42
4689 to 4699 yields 0.3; 1.43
